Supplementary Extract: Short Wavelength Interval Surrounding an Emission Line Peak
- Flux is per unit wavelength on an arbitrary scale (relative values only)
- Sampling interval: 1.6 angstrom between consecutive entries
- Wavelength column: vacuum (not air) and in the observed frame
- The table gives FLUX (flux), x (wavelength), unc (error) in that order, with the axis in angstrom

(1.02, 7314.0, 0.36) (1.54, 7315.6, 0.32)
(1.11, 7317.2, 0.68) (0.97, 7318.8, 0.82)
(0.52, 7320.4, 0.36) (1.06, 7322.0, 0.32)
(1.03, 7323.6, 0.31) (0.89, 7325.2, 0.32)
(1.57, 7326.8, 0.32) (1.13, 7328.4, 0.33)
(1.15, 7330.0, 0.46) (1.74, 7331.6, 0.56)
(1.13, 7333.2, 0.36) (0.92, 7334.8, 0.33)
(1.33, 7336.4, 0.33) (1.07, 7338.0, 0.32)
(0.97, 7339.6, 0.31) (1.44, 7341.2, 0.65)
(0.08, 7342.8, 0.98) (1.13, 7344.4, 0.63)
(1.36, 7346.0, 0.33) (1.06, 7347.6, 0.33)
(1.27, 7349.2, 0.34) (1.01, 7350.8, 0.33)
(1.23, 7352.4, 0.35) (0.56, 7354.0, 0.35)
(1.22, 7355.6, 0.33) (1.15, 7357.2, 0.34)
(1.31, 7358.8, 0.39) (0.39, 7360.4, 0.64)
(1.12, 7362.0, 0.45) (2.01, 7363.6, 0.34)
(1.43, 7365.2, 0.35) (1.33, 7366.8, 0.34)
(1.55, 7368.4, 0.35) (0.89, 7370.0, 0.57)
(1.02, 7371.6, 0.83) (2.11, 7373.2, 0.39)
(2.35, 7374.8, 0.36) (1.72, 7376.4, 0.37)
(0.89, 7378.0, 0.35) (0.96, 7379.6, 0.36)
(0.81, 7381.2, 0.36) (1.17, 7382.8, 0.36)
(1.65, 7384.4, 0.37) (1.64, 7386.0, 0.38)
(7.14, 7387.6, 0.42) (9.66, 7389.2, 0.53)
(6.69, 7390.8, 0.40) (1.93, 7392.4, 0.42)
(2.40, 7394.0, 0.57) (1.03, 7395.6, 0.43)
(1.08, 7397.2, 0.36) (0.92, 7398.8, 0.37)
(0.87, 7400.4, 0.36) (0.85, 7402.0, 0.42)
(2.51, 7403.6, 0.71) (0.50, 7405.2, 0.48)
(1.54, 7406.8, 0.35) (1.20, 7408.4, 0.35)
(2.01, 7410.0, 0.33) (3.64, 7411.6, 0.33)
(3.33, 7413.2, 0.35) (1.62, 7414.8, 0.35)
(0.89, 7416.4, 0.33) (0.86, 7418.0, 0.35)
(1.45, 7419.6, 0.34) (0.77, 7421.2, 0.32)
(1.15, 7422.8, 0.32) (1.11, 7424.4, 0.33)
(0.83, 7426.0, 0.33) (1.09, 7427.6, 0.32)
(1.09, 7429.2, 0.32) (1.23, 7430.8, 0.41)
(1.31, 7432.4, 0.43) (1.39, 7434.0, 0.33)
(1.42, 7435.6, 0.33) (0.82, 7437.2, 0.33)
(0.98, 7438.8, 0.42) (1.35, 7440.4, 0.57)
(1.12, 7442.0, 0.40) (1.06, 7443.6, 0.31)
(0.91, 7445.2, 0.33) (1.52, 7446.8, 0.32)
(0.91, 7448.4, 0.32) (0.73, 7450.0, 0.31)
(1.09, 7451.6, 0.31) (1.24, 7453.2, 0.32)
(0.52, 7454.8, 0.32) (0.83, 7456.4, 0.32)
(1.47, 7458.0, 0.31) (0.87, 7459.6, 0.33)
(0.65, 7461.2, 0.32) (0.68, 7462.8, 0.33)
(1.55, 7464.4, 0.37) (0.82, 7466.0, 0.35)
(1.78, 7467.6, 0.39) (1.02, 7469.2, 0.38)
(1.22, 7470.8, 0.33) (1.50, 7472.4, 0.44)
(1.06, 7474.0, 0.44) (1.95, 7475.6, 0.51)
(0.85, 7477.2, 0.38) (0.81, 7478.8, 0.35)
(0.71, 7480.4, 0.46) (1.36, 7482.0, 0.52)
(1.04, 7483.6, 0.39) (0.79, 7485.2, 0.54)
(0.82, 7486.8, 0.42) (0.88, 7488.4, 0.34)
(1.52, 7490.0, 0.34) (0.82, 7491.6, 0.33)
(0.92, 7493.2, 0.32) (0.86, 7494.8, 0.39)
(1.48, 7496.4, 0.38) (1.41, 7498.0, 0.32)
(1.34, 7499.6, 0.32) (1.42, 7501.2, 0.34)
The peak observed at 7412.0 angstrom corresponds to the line [N II] 6583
